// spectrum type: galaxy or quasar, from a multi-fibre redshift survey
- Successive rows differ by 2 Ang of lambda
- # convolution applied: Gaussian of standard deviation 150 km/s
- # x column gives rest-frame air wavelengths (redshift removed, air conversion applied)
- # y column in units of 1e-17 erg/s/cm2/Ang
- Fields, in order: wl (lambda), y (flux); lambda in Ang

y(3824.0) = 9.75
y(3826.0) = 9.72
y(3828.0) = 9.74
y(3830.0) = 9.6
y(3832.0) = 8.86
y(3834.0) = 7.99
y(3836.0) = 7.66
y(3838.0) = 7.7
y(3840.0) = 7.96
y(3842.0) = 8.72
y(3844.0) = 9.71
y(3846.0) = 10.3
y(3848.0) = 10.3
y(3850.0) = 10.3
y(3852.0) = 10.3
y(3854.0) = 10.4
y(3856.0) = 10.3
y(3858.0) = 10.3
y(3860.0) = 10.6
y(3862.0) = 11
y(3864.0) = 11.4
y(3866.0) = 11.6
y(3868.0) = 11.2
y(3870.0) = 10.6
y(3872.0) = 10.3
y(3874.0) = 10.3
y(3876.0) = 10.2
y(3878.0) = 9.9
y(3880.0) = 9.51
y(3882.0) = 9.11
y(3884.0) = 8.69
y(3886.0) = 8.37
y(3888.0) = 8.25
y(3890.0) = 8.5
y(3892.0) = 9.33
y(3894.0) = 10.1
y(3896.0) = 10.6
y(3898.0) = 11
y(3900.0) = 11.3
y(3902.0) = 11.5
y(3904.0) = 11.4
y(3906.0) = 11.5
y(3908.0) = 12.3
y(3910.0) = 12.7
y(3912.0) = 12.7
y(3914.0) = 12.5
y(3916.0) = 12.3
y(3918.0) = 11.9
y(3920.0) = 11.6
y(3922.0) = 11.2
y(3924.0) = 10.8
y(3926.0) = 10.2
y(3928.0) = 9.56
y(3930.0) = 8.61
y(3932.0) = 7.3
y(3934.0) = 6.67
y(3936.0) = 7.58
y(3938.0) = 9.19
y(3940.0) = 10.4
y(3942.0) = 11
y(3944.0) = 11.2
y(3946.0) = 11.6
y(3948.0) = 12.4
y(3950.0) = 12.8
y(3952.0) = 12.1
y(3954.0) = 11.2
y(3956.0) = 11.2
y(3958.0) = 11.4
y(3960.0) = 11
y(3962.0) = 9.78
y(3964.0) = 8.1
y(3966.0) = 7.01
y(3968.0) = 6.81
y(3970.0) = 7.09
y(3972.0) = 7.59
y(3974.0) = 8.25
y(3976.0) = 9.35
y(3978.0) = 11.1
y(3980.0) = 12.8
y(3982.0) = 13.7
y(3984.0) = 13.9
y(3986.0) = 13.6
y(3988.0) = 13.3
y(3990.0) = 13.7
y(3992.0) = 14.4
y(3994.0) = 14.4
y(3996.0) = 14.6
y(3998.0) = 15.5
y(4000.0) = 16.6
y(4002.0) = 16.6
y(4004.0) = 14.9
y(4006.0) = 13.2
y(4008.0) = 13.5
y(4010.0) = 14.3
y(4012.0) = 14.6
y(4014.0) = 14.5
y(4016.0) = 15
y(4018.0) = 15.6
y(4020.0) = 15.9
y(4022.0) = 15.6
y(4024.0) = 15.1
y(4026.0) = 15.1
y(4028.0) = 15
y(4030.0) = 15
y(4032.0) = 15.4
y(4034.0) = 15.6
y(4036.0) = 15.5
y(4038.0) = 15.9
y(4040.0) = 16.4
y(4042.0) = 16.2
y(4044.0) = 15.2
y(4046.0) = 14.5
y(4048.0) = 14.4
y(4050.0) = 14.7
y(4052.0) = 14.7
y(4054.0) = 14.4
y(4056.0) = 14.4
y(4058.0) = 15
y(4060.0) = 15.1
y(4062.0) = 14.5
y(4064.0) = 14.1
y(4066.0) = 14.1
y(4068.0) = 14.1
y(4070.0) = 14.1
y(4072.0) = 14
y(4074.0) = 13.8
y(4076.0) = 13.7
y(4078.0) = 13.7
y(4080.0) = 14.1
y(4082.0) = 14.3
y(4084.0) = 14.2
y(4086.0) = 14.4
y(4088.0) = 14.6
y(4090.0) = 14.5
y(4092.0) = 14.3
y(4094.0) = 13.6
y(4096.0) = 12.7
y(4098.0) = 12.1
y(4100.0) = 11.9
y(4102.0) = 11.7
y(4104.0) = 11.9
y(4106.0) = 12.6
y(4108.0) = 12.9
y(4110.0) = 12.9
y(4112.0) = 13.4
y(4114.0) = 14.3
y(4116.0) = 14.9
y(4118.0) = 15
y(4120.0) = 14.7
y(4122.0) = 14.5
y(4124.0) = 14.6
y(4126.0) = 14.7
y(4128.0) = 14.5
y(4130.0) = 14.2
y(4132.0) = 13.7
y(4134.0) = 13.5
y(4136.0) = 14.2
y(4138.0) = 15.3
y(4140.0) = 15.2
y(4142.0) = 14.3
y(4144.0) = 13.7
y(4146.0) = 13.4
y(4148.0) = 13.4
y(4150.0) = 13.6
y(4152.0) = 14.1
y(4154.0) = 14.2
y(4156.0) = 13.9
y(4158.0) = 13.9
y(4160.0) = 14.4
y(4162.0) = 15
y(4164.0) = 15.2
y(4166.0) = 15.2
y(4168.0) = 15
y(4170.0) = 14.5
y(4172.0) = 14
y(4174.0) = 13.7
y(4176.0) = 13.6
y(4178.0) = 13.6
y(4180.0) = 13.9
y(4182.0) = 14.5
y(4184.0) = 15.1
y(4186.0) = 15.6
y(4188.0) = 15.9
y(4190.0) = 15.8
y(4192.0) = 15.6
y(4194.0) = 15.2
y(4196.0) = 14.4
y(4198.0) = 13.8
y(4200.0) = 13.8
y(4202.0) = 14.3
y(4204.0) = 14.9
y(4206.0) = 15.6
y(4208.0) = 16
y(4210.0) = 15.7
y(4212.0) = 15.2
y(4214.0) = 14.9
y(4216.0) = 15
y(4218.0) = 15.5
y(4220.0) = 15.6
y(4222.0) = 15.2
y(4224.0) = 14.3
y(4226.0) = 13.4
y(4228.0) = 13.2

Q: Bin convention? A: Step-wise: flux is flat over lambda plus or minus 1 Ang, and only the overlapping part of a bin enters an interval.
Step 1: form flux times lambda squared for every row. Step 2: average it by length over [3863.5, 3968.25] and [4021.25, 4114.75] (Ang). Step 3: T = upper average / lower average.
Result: 1.5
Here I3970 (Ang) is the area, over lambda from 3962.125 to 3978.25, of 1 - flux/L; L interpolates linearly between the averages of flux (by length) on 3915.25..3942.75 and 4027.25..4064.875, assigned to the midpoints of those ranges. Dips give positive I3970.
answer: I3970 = 4.93 Ang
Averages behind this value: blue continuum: 9.85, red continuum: 15.1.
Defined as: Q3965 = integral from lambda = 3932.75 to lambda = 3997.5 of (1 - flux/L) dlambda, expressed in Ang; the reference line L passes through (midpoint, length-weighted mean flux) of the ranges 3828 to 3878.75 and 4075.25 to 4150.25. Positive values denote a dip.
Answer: 3.8 Ang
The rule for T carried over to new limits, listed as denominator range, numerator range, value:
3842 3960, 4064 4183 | 1.48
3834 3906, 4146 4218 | 1.72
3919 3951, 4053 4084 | 1.50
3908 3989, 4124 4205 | 1.51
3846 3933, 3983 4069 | 1.51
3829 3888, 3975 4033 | 1.59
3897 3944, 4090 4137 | 1.41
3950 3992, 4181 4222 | 1.57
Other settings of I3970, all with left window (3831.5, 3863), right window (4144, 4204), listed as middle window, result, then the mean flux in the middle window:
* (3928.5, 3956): 2.0 Ang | 10.2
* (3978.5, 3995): -2.9 Ang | 13.6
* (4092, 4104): 0.7 Ang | 12.5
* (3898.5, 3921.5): -3.2 Ang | 11.9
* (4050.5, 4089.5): -4.3 Ang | 14.3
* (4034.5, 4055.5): -4.5 Ang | 15.2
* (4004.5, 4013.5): -1.5 Ang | 14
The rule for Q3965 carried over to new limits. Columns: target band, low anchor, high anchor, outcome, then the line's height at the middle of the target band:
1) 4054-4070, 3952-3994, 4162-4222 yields -2.5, 12.5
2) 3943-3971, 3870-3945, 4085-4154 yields 2.0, 11.1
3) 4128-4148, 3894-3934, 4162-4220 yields 0.0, 14.1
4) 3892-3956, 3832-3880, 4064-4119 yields 0.7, 11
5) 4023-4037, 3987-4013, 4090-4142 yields -0.9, 14.4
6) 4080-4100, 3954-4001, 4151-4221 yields -0.8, 13.3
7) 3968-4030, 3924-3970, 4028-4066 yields -4.6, 12.5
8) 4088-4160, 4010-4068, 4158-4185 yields 4.1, 14.6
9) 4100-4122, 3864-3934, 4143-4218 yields 0.3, 13.6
